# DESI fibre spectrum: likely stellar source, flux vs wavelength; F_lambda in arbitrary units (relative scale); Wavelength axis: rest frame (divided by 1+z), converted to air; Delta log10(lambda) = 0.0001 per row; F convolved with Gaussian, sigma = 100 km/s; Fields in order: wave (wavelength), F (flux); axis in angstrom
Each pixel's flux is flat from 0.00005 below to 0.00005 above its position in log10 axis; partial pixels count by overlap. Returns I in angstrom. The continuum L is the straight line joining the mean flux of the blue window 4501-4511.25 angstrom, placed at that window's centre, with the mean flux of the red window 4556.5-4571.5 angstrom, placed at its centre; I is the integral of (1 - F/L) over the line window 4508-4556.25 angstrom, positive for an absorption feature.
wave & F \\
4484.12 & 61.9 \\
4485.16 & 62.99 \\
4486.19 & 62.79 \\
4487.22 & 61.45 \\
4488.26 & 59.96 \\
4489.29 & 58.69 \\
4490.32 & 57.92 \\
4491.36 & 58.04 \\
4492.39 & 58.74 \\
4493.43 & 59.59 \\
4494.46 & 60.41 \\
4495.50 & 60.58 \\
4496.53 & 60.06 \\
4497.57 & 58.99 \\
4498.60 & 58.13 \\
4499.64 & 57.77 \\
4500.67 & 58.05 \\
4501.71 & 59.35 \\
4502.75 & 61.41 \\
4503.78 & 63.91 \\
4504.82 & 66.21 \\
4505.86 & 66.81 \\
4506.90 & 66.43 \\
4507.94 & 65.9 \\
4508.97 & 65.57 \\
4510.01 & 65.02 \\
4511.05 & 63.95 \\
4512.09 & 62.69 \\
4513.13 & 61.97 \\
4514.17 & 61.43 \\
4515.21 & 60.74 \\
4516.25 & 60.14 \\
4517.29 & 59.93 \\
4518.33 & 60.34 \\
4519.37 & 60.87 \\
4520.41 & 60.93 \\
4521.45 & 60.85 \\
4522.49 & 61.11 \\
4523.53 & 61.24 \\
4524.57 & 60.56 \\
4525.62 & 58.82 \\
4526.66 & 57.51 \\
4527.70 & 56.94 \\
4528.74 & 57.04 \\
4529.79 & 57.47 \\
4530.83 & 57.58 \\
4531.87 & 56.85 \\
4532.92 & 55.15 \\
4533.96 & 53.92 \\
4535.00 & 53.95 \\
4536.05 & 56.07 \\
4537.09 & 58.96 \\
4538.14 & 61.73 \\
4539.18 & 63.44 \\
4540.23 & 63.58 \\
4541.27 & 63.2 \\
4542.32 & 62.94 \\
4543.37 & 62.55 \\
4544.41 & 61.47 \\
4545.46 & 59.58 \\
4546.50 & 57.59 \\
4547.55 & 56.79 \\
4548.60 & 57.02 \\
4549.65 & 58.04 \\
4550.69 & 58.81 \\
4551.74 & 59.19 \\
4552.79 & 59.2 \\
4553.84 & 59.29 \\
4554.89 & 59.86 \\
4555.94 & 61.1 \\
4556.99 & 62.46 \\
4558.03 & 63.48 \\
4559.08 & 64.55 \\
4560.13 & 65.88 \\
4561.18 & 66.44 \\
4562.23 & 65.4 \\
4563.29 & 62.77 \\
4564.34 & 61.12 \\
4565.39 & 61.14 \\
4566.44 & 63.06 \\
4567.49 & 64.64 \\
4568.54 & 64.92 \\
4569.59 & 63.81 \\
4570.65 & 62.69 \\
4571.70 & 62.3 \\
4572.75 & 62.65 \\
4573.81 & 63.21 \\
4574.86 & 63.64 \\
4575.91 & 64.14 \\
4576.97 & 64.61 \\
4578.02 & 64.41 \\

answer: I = 3.1 angstrom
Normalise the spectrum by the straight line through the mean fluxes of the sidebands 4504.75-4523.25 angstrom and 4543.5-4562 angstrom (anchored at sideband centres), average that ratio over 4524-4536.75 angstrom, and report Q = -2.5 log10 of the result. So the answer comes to 0.09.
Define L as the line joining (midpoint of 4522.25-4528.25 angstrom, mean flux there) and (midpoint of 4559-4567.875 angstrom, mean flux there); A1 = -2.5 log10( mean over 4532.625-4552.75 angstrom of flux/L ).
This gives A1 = 0.039 mag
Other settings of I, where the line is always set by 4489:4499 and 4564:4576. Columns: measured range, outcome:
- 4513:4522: -0.1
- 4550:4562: 0.1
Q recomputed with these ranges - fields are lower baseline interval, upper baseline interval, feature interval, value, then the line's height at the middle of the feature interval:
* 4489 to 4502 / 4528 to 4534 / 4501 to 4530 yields -0.073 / 57.6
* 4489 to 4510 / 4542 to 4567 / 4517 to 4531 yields 0.033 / 61.2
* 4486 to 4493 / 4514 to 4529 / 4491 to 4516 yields -0.037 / 59.7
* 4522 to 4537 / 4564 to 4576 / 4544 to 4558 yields 0.020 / 60.5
